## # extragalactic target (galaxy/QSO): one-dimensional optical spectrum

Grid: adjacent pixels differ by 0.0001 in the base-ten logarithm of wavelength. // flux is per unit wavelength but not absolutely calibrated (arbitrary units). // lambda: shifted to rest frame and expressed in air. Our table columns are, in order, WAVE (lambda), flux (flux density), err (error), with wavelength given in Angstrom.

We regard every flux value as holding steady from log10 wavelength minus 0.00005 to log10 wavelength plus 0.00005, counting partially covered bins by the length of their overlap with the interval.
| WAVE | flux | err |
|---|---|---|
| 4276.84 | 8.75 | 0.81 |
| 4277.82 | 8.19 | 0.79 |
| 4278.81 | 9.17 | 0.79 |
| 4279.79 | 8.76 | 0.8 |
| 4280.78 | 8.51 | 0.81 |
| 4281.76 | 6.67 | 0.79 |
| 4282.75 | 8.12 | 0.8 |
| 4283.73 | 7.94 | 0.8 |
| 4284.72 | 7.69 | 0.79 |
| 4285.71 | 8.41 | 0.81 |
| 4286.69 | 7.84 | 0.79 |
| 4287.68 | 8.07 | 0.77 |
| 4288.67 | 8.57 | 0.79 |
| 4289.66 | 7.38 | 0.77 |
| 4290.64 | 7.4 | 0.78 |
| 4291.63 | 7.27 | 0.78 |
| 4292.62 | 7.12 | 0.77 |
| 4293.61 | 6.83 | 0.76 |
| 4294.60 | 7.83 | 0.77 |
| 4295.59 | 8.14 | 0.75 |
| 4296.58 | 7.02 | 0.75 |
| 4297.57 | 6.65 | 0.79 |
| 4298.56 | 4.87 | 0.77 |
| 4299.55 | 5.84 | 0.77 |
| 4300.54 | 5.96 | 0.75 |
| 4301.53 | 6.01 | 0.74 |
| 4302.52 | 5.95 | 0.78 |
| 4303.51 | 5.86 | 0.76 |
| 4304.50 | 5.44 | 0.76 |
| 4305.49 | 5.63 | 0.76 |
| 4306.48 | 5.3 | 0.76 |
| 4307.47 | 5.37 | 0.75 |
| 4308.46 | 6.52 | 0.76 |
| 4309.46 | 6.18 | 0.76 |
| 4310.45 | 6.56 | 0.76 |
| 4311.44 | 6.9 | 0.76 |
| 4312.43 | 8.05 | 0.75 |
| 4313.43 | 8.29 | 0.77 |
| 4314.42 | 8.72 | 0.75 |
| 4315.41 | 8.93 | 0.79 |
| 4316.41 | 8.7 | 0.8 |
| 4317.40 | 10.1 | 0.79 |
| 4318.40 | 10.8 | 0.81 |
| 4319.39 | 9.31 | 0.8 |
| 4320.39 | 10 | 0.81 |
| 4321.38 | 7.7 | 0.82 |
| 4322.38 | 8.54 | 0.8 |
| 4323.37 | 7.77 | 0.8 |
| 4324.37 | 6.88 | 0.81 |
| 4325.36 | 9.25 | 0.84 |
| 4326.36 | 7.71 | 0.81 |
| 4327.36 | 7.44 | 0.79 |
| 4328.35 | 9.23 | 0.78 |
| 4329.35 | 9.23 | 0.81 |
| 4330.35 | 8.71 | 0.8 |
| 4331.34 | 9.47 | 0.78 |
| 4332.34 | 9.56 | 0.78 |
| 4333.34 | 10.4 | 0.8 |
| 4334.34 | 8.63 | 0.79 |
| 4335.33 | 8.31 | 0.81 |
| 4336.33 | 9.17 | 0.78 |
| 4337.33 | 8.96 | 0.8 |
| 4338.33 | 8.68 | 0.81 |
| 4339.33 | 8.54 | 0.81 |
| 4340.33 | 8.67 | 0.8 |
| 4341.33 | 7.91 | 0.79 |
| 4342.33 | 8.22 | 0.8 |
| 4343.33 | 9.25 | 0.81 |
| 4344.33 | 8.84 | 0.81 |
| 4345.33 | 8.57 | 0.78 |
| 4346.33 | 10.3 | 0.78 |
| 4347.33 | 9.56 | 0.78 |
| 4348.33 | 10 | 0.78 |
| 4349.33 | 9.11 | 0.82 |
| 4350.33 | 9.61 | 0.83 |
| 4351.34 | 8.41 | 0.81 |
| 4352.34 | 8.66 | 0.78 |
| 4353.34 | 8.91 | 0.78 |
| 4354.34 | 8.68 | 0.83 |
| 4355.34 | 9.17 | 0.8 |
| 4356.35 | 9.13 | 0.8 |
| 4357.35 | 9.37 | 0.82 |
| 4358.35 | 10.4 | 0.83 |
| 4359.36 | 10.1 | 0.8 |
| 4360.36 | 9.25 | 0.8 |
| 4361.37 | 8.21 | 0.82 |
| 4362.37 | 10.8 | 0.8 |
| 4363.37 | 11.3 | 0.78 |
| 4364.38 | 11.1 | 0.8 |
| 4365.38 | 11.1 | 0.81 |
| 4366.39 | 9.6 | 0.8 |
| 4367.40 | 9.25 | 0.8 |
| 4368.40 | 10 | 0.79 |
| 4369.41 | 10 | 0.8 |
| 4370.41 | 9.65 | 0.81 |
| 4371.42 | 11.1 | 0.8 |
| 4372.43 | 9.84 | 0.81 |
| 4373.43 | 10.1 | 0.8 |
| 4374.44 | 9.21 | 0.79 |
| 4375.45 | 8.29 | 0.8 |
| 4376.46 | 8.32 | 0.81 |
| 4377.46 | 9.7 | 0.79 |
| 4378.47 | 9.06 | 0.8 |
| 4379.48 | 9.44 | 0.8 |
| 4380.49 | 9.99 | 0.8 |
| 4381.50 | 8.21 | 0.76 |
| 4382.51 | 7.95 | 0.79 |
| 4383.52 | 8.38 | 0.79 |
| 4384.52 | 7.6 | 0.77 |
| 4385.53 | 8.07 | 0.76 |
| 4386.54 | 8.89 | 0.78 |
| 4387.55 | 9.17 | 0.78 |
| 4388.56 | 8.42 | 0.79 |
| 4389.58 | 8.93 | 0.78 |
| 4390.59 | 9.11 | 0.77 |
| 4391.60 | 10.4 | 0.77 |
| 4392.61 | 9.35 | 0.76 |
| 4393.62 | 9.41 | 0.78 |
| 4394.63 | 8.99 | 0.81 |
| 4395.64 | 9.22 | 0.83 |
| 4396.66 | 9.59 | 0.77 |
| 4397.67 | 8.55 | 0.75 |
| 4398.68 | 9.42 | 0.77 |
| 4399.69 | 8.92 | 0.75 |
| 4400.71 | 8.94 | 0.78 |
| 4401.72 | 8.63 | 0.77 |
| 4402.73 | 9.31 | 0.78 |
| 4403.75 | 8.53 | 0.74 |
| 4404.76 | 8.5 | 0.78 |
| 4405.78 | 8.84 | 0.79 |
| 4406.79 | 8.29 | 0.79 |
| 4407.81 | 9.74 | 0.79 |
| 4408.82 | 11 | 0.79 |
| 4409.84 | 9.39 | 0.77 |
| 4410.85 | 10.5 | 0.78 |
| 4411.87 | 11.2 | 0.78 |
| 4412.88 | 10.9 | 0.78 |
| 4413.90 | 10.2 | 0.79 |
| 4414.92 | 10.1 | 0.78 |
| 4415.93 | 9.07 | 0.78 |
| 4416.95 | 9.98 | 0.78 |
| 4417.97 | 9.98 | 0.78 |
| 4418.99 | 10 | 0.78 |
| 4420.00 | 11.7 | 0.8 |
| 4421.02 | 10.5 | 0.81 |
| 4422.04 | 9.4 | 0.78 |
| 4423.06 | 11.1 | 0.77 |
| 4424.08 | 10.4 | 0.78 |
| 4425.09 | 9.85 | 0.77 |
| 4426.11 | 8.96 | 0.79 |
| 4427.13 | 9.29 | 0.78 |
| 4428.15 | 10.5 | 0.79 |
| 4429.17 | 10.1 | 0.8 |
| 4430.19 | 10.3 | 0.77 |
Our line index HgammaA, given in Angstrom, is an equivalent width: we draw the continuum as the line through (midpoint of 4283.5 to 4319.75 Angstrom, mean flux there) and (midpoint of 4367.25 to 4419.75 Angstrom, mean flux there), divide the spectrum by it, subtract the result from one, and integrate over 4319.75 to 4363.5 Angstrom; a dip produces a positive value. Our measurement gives -4.4 Angstrom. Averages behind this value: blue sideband 7.27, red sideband 9.35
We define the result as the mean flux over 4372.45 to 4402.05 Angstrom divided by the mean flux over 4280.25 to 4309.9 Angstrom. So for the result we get 1.3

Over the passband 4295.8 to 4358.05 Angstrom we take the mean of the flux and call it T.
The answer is 8.17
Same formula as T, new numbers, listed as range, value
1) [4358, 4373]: 10.1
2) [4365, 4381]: 9.65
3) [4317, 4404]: 9.16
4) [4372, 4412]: 9.12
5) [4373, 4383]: 9.01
